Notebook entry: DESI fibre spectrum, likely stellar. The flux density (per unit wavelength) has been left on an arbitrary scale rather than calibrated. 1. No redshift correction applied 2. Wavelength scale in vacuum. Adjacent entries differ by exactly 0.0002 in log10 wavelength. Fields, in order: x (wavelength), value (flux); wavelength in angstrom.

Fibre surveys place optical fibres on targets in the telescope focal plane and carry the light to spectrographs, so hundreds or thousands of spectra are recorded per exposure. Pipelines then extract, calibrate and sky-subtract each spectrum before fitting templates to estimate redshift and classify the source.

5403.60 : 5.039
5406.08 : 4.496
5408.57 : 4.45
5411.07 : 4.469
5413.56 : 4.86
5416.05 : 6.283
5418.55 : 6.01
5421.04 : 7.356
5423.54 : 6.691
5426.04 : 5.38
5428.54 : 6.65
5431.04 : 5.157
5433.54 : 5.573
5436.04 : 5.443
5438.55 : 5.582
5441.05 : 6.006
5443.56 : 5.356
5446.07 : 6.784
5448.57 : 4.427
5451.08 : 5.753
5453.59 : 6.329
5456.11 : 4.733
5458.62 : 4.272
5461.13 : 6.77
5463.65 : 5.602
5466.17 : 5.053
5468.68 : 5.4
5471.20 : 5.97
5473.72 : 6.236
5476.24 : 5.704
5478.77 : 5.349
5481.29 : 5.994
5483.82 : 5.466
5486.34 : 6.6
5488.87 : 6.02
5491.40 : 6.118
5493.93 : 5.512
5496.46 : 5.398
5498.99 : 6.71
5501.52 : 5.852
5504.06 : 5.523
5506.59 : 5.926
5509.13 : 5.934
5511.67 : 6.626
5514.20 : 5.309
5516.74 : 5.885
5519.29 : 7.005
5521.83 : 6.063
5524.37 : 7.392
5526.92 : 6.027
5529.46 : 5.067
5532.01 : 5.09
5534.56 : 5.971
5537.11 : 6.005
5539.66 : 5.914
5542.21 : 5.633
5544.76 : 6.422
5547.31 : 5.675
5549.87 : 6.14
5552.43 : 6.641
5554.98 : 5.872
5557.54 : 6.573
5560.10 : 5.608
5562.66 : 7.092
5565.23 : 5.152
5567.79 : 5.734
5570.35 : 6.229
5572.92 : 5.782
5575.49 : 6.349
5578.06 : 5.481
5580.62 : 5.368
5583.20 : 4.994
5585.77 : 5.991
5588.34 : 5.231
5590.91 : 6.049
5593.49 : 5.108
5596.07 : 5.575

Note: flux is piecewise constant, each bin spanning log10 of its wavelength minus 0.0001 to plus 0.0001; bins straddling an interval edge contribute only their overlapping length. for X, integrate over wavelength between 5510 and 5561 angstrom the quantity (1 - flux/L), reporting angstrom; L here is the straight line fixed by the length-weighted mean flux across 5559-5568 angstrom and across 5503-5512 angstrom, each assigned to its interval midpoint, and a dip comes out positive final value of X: -1.0 angstrom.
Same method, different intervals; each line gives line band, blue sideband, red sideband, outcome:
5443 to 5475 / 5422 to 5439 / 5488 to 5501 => 1.5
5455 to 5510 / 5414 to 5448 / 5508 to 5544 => 2.3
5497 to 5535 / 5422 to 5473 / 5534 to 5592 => -1.4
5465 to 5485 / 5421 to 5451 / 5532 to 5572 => 0.8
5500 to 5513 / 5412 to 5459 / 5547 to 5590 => -0.4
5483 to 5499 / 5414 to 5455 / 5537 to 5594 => -0.1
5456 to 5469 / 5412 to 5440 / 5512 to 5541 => 1.3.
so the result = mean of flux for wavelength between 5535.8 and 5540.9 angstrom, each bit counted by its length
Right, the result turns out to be 5.96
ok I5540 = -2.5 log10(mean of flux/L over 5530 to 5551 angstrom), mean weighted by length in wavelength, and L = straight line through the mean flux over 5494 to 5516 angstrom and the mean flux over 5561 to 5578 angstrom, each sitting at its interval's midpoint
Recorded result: 0.02 mag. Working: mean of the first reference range 5.89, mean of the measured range 5.83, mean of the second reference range 6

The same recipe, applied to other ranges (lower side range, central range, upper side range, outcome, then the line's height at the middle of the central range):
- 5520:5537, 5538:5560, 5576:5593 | -0.05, 5.82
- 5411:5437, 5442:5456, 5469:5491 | 0.04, 5.89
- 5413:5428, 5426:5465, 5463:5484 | 0.06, 5.93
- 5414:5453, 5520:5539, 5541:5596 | -0.02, 5.86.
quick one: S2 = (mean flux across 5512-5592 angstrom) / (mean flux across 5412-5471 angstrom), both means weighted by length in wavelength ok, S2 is 1.04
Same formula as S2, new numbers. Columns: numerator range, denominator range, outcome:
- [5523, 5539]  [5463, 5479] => 1.05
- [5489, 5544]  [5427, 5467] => 1.06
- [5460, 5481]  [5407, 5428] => 1.01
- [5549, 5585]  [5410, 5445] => 1.02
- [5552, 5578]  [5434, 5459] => 1.10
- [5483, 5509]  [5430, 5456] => 1.06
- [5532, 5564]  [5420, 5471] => 1.07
